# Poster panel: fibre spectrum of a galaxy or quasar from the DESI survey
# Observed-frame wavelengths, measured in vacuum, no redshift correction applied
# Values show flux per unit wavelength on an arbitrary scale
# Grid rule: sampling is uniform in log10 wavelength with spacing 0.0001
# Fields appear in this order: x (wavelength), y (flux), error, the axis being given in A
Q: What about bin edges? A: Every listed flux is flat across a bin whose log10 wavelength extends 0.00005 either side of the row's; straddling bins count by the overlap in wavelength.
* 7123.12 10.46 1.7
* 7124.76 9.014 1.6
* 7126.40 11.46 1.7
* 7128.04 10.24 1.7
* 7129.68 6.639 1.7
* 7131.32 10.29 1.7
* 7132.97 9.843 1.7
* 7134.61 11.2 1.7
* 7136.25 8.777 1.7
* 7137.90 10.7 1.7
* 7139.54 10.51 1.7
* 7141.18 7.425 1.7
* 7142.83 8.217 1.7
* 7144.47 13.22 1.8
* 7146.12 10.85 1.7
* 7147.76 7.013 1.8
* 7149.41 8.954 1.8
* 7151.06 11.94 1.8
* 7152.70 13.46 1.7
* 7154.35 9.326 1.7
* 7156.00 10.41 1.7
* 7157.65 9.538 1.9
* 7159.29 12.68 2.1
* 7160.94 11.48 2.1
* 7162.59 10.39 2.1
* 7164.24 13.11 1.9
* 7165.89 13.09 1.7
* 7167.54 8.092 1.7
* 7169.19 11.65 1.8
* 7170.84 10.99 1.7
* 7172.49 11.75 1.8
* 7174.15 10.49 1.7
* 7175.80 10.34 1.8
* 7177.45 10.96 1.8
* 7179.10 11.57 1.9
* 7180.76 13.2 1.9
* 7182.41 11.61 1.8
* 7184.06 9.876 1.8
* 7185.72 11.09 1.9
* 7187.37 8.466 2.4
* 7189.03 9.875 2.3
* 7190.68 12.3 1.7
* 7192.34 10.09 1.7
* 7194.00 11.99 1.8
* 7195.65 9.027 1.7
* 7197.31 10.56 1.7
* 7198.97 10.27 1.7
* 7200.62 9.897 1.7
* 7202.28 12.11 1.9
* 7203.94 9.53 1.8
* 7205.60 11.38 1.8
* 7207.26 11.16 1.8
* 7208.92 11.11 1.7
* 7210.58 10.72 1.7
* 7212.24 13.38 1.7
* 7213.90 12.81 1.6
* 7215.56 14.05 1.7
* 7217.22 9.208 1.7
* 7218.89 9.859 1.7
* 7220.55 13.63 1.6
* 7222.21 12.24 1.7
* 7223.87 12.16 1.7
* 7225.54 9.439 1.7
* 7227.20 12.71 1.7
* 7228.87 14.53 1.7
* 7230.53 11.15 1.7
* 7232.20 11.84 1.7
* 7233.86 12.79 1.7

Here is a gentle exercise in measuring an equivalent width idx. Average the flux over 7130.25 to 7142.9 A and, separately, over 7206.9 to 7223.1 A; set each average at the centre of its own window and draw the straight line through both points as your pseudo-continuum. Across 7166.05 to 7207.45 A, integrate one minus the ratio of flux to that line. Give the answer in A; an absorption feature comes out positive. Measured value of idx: 1.0 A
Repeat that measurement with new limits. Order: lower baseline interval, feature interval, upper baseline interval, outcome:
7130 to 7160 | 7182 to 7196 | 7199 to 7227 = 0.6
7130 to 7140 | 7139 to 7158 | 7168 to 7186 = 0.6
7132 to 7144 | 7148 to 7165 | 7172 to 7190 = -1.4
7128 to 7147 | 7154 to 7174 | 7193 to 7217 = -1.4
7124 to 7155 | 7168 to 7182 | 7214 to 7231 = -0.6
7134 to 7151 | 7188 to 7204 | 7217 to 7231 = 0.7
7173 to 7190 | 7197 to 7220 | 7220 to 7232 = 0.9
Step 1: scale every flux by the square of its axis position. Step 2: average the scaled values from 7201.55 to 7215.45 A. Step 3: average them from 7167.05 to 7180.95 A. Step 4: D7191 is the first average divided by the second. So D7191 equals 1.07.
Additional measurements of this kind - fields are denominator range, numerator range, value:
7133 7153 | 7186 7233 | 1.14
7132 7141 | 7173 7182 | 1.15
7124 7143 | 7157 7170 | 1.19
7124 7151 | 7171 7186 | 1.17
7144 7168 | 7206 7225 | 1.10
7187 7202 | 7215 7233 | 1.15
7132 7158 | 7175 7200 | 1.08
